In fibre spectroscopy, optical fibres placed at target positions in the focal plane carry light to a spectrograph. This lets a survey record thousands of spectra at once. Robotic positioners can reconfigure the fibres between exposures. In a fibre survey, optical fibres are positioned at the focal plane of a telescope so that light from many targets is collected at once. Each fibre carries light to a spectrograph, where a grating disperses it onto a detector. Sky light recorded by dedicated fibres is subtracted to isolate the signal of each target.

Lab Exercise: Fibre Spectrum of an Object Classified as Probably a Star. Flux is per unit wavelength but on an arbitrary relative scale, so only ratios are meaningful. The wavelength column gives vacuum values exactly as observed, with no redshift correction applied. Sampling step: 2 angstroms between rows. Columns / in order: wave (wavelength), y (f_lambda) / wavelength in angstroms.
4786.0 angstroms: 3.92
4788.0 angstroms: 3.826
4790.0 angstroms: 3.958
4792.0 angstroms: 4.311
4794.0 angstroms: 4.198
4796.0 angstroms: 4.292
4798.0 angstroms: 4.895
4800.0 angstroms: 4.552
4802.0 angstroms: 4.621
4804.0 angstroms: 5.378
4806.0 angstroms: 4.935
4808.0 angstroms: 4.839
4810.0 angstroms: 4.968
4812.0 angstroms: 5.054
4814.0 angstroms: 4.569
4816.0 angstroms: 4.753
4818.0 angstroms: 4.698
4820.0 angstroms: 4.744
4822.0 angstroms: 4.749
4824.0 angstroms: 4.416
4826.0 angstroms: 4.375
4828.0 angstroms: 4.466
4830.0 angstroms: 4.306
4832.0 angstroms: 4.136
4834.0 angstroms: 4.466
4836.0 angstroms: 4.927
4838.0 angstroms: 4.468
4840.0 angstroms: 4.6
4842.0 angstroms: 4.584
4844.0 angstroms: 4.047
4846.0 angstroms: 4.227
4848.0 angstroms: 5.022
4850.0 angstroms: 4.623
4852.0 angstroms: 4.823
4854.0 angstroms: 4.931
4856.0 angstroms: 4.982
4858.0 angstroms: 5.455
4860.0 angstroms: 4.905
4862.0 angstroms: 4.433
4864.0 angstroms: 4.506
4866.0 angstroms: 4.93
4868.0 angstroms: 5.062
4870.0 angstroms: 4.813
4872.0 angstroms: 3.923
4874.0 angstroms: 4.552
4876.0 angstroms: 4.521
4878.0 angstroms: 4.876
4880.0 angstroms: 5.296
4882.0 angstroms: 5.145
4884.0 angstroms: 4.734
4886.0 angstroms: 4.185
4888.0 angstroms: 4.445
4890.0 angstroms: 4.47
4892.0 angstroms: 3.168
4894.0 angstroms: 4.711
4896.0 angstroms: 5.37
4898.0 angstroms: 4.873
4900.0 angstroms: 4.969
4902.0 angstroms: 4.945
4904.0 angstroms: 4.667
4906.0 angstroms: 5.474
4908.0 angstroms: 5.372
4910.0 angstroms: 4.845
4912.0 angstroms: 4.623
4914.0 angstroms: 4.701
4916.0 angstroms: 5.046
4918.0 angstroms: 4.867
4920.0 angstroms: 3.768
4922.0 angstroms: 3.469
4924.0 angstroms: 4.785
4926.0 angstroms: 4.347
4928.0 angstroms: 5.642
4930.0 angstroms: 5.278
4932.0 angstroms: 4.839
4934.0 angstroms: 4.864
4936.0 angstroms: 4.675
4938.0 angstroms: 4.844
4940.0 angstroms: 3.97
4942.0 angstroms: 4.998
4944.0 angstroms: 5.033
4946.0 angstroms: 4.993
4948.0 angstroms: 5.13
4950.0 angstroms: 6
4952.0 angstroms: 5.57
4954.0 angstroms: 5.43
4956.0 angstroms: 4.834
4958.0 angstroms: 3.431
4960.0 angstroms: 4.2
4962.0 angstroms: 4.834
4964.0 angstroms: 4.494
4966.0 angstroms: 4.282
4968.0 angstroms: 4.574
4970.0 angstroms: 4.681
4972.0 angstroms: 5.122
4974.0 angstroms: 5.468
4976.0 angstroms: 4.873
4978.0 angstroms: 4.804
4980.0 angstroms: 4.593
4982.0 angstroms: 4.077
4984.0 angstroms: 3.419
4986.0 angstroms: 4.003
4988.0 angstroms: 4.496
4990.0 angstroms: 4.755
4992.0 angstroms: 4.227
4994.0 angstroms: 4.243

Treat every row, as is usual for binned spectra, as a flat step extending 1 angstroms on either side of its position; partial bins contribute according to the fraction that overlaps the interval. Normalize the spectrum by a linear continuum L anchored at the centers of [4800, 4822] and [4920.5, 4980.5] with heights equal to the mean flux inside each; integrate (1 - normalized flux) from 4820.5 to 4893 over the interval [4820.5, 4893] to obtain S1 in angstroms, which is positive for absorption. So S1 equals 3.4 angstroms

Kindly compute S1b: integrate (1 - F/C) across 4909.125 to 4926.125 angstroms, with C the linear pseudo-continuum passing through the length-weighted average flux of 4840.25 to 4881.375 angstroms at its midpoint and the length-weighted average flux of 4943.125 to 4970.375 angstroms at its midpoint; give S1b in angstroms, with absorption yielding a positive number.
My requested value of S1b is 1.0 angstroms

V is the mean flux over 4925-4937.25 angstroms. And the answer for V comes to 4.94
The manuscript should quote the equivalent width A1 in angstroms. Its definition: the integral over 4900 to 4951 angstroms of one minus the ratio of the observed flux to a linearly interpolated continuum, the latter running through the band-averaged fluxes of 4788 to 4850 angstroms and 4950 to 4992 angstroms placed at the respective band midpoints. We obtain -2.7 angstroms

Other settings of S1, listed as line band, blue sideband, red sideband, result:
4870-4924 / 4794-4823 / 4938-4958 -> 2.9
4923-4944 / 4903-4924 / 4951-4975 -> -0.6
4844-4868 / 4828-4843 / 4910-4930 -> -1.3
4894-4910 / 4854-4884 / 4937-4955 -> -0.4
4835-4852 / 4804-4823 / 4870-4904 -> 0.7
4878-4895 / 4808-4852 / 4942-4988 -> 0.4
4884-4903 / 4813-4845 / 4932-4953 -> 0.8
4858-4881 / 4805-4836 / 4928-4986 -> -0.3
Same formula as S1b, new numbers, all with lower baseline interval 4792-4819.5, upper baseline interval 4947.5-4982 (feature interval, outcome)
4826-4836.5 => 0.7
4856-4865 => -0.2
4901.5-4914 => -0.5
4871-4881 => 0.3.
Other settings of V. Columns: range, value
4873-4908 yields 4.75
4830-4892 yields 4.64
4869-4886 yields 4.7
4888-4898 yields 4.48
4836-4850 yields 4.53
